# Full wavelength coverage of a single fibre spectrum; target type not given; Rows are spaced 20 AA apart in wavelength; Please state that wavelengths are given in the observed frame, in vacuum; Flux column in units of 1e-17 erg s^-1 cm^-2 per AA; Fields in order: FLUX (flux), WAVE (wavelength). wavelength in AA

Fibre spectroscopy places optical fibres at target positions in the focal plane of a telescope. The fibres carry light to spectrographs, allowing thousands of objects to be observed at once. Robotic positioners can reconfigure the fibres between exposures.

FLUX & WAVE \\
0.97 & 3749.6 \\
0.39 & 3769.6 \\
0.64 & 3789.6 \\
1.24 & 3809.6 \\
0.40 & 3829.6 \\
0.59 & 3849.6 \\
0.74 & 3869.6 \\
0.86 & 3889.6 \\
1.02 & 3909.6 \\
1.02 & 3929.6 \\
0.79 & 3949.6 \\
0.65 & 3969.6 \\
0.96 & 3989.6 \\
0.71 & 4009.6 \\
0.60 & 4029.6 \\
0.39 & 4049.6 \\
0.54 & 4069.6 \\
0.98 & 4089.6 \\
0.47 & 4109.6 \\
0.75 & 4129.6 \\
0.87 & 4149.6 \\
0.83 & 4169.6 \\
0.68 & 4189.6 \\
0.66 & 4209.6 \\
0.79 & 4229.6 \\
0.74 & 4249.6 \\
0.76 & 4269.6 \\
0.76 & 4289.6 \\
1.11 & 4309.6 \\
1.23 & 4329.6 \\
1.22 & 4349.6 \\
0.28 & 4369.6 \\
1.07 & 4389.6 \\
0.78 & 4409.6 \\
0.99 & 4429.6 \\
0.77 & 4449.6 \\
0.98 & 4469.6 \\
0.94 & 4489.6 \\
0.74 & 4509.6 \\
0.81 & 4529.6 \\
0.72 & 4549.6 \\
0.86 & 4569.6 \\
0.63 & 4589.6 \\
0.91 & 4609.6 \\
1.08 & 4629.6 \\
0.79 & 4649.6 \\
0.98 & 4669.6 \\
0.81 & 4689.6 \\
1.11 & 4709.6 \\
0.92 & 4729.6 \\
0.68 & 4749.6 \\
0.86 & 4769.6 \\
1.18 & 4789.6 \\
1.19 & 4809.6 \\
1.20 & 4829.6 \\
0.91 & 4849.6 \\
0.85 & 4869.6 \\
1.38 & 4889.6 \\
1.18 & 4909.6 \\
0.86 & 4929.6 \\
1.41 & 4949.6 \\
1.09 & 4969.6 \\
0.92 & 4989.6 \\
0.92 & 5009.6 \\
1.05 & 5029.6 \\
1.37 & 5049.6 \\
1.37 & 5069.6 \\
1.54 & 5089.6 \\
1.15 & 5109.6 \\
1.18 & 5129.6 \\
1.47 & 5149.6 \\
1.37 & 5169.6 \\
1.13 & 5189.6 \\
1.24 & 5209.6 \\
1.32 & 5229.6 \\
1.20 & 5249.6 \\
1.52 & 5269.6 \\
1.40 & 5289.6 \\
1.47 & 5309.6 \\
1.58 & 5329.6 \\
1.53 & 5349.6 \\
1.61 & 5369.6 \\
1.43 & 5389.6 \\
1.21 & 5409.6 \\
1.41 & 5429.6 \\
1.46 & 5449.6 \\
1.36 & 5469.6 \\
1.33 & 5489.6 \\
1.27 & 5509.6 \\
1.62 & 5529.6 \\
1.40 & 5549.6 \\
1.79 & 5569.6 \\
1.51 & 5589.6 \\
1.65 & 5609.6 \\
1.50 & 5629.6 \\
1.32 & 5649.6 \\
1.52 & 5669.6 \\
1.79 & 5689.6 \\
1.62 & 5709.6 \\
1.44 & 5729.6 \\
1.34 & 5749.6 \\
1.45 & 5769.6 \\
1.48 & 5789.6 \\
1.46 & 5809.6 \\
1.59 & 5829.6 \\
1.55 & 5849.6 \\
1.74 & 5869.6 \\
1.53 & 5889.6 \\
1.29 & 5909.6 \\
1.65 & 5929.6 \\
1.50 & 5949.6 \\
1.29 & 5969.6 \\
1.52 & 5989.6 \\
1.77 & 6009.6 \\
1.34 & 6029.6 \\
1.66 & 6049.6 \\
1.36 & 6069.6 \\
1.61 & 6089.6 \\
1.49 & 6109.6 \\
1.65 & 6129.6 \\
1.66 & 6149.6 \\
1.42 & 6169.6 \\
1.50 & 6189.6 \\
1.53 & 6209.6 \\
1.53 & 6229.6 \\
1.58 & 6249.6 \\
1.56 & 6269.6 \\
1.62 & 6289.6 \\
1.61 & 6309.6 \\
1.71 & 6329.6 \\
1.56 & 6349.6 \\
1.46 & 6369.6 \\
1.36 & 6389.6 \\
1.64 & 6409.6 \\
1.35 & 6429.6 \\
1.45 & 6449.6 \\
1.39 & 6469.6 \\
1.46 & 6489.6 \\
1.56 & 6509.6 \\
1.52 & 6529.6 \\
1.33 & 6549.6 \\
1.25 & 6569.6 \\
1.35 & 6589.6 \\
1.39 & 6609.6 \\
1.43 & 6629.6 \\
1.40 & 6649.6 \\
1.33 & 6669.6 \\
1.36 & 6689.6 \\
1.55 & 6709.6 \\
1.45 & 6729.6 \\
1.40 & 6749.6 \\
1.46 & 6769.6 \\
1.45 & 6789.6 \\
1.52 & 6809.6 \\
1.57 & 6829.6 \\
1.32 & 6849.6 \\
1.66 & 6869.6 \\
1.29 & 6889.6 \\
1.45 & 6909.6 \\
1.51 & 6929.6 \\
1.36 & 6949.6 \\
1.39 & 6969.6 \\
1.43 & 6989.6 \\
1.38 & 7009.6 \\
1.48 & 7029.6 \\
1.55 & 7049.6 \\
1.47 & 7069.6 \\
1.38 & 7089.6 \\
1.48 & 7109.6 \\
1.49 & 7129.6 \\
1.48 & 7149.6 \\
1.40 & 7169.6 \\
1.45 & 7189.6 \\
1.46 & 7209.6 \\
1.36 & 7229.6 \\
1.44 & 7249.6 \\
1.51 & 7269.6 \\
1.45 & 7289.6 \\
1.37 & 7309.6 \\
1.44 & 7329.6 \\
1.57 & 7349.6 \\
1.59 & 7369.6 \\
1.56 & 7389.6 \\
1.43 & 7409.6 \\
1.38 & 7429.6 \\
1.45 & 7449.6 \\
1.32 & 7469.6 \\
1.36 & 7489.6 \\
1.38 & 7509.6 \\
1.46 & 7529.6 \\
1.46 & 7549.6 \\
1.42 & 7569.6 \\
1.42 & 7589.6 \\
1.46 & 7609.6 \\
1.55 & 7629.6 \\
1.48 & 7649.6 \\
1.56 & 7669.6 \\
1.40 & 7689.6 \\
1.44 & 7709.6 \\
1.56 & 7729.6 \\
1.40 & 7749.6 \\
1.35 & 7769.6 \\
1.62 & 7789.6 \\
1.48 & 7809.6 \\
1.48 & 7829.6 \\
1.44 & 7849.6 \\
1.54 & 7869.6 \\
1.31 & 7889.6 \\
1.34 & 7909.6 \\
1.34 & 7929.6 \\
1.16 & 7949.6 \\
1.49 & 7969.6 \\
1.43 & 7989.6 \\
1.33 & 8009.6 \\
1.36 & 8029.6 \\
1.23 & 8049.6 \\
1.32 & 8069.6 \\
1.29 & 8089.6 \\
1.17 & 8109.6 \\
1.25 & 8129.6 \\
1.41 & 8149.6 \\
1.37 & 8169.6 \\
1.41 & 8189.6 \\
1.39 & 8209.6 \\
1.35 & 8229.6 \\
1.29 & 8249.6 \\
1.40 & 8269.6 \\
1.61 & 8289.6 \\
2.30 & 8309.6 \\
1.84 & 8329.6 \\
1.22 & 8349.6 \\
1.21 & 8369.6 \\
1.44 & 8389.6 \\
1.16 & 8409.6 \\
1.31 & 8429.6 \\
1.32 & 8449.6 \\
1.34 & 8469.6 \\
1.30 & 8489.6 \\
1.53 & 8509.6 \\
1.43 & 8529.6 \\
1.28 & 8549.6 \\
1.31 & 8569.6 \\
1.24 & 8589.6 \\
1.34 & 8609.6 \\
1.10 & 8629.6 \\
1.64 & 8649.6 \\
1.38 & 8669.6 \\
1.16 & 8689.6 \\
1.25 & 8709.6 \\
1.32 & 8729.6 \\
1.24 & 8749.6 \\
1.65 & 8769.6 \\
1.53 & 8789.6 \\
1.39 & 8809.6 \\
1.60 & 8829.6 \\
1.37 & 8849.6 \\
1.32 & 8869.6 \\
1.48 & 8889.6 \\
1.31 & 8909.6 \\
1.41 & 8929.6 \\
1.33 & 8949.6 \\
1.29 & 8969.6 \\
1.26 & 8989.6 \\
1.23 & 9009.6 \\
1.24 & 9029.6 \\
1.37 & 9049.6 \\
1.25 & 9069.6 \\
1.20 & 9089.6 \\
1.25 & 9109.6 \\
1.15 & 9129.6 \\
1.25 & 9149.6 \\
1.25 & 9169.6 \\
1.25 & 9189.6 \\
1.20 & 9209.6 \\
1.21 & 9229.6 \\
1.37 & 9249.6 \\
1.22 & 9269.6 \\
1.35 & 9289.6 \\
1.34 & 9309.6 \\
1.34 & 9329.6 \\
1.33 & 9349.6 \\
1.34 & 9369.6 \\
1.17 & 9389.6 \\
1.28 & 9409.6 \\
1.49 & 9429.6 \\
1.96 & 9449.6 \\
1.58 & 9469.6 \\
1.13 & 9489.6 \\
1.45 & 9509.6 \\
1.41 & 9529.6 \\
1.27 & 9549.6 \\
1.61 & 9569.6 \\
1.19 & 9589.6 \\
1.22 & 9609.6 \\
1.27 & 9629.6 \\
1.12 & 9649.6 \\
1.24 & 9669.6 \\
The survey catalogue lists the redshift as 0.266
